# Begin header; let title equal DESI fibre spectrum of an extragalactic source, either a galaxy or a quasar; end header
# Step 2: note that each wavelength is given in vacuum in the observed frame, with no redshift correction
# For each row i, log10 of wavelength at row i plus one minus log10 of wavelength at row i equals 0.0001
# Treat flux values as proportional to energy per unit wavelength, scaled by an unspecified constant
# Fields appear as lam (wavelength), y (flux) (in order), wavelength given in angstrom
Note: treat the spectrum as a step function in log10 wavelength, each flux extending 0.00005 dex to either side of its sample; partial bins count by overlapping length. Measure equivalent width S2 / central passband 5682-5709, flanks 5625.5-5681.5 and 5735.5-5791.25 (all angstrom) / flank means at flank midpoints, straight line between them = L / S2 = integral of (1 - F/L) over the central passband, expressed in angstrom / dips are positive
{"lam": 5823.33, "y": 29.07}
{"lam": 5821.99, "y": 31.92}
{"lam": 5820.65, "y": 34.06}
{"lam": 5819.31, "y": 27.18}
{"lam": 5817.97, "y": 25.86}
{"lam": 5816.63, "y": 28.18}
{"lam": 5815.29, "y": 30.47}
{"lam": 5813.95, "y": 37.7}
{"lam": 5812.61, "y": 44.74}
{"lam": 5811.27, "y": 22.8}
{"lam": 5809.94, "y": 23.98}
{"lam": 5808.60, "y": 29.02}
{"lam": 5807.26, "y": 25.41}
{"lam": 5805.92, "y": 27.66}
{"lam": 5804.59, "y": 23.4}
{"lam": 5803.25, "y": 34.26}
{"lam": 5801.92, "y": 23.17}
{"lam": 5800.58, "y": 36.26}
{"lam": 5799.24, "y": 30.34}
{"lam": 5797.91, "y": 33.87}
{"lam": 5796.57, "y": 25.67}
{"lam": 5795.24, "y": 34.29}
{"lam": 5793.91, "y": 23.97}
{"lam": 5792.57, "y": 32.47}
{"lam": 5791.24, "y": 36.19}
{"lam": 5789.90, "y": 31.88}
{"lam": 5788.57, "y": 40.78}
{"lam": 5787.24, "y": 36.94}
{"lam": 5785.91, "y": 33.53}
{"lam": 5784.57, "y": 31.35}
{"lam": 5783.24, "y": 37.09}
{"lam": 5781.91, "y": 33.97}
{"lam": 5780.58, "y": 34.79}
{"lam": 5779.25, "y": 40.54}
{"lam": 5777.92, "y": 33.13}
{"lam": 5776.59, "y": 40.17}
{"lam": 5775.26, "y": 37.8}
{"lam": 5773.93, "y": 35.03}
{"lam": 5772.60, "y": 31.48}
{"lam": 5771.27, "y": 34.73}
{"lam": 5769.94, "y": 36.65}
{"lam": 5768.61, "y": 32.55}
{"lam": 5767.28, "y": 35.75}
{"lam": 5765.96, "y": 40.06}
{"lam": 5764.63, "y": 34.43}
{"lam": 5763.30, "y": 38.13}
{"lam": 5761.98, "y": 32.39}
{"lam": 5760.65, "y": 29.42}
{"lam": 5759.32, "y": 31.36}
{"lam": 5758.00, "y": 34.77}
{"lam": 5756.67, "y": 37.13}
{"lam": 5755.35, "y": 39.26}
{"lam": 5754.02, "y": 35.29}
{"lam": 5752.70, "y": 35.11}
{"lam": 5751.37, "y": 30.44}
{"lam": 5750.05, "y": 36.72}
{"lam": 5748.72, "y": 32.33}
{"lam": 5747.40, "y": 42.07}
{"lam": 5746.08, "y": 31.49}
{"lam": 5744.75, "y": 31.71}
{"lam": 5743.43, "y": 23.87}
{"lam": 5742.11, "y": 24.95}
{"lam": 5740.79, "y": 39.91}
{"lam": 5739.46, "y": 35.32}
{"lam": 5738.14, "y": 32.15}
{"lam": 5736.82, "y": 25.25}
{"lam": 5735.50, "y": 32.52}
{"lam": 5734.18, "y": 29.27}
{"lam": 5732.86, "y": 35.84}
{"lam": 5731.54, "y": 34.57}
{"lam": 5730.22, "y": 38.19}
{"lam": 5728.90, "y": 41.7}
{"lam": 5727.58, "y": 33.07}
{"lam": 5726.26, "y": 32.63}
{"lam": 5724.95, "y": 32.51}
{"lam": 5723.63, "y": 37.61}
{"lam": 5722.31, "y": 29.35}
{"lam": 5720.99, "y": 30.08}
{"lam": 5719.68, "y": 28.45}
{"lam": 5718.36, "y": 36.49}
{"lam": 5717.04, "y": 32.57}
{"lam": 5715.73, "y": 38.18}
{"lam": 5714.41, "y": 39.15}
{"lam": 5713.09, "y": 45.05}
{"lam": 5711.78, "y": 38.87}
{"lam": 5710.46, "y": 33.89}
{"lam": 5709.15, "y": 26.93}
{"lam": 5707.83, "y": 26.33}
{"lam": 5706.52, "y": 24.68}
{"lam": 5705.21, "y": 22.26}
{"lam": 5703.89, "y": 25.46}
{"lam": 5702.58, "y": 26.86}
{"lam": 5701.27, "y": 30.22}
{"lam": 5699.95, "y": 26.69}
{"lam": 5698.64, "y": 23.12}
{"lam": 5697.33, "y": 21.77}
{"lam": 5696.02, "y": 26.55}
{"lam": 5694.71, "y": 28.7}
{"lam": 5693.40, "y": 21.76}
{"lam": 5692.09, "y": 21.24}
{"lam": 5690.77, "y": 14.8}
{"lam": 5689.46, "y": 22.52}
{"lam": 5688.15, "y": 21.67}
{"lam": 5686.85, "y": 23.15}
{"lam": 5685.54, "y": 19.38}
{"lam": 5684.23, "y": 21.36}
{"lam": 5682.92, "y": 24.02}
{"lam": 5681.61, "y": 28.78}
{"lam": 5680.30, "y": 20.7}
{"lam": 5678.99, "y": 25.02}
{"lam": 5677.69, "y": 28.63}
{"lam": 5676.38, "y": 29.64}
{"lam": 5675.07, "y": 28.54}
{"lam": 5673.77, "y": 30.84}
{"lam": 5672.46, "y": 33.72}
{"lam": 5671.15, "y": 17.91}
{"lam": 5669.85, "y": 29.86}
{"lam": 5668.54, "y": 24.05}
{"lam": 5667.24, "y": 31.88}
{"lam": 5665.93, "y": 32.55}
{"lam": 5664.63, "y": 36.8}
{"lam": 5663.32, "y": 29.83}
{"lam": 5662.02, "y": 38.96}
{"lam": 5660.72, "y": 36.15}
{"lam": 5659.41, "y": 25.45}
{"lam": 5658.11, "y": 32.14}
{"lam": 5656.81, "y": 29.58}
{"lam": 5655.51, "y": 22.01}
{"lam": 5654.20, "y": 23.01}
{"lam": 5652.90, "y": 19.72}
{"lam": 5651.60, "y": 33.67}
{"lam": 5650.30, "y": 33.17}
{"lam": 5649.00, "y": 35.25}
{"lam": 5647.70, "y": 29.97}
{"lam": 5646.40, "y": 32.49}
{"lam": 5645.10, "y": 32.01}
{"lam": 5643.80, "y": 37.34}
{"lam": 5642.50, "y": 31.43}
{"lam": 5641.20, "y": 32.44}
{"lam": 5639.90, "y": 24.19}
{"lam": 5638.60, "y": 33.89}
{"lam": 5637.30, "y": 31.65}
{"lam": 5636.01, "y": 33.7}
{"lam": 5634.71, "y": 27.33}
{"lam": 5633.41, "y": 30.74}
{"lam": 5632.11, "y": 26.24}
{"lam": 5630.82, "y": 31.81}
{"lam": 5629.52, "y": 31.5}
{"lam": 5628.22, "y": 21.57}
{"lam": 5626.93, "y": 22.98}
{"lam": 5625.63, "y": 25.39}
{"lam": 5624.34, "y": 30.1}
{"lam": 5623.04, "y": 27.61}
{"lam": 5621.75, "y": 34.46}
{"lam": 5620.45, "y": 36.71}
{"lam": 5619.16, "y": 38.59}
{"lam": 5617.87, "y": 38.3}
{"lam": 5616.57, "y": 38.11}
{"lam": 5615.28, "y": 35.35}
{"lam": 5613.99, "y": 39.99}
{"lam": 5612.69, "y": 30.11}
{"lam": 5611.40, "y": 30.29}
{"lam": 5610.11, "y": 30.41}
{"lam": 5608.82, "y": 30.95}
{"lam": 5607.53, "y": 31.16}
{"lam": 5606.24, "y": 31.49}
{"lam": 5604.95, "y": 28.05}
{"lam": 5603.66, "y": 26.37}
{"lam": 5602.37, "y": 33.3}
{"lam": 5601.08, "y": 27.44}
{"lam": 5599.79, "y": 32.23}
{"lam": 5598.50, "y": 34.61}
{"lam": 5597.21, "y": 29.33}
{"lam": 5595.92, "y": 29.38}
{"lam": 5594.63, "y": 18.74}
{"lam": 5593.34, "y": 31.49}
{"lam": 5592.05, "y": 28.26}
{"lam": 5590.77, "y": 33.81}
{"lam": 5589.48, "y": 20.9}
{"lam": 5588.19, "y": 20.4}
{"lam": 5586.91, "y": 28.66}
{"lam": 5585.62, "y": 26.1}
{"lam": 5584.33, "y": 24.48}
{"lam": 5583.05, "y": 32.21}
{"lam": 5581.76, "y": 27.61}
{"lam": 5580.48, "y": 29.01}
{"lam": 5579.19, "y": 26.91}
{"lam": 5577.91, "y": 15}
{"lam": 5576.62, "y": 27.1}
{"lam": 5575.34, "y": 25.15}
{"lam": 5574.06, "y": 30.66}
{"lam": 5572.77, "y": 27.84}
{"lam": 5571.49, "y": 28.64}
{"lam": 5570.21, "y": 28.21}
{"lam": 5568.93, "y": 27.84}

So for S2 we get 6.57 angstrom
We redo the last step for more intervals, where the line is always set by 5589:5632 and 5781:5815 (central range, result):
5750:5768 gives -2.0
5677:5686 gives 2.0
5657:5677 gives 0.3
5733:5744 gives 0.2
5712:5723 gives -1.4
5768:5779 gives -1.4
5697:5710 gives 2.3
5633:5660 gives 0.7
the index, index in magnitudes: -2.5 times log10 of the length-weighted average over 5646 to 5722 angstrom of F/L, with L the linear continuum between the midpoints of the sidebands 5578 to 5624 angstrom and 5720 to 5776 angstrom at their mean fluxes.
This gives 0.14 mag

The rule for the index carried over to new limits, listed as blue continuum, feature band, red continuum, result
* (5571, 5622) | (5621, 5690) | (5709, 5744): 0.10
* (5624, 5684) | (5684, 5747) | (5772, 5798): 0.07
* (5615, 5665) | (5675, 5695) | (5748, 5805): 0.33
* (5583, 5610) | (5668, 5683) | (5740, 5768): 0.16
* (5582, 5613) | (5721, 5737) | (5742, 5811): -0.06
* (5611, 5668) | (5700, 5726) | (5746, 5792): 0.06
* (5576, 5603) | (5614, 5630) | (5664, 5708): -0.19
